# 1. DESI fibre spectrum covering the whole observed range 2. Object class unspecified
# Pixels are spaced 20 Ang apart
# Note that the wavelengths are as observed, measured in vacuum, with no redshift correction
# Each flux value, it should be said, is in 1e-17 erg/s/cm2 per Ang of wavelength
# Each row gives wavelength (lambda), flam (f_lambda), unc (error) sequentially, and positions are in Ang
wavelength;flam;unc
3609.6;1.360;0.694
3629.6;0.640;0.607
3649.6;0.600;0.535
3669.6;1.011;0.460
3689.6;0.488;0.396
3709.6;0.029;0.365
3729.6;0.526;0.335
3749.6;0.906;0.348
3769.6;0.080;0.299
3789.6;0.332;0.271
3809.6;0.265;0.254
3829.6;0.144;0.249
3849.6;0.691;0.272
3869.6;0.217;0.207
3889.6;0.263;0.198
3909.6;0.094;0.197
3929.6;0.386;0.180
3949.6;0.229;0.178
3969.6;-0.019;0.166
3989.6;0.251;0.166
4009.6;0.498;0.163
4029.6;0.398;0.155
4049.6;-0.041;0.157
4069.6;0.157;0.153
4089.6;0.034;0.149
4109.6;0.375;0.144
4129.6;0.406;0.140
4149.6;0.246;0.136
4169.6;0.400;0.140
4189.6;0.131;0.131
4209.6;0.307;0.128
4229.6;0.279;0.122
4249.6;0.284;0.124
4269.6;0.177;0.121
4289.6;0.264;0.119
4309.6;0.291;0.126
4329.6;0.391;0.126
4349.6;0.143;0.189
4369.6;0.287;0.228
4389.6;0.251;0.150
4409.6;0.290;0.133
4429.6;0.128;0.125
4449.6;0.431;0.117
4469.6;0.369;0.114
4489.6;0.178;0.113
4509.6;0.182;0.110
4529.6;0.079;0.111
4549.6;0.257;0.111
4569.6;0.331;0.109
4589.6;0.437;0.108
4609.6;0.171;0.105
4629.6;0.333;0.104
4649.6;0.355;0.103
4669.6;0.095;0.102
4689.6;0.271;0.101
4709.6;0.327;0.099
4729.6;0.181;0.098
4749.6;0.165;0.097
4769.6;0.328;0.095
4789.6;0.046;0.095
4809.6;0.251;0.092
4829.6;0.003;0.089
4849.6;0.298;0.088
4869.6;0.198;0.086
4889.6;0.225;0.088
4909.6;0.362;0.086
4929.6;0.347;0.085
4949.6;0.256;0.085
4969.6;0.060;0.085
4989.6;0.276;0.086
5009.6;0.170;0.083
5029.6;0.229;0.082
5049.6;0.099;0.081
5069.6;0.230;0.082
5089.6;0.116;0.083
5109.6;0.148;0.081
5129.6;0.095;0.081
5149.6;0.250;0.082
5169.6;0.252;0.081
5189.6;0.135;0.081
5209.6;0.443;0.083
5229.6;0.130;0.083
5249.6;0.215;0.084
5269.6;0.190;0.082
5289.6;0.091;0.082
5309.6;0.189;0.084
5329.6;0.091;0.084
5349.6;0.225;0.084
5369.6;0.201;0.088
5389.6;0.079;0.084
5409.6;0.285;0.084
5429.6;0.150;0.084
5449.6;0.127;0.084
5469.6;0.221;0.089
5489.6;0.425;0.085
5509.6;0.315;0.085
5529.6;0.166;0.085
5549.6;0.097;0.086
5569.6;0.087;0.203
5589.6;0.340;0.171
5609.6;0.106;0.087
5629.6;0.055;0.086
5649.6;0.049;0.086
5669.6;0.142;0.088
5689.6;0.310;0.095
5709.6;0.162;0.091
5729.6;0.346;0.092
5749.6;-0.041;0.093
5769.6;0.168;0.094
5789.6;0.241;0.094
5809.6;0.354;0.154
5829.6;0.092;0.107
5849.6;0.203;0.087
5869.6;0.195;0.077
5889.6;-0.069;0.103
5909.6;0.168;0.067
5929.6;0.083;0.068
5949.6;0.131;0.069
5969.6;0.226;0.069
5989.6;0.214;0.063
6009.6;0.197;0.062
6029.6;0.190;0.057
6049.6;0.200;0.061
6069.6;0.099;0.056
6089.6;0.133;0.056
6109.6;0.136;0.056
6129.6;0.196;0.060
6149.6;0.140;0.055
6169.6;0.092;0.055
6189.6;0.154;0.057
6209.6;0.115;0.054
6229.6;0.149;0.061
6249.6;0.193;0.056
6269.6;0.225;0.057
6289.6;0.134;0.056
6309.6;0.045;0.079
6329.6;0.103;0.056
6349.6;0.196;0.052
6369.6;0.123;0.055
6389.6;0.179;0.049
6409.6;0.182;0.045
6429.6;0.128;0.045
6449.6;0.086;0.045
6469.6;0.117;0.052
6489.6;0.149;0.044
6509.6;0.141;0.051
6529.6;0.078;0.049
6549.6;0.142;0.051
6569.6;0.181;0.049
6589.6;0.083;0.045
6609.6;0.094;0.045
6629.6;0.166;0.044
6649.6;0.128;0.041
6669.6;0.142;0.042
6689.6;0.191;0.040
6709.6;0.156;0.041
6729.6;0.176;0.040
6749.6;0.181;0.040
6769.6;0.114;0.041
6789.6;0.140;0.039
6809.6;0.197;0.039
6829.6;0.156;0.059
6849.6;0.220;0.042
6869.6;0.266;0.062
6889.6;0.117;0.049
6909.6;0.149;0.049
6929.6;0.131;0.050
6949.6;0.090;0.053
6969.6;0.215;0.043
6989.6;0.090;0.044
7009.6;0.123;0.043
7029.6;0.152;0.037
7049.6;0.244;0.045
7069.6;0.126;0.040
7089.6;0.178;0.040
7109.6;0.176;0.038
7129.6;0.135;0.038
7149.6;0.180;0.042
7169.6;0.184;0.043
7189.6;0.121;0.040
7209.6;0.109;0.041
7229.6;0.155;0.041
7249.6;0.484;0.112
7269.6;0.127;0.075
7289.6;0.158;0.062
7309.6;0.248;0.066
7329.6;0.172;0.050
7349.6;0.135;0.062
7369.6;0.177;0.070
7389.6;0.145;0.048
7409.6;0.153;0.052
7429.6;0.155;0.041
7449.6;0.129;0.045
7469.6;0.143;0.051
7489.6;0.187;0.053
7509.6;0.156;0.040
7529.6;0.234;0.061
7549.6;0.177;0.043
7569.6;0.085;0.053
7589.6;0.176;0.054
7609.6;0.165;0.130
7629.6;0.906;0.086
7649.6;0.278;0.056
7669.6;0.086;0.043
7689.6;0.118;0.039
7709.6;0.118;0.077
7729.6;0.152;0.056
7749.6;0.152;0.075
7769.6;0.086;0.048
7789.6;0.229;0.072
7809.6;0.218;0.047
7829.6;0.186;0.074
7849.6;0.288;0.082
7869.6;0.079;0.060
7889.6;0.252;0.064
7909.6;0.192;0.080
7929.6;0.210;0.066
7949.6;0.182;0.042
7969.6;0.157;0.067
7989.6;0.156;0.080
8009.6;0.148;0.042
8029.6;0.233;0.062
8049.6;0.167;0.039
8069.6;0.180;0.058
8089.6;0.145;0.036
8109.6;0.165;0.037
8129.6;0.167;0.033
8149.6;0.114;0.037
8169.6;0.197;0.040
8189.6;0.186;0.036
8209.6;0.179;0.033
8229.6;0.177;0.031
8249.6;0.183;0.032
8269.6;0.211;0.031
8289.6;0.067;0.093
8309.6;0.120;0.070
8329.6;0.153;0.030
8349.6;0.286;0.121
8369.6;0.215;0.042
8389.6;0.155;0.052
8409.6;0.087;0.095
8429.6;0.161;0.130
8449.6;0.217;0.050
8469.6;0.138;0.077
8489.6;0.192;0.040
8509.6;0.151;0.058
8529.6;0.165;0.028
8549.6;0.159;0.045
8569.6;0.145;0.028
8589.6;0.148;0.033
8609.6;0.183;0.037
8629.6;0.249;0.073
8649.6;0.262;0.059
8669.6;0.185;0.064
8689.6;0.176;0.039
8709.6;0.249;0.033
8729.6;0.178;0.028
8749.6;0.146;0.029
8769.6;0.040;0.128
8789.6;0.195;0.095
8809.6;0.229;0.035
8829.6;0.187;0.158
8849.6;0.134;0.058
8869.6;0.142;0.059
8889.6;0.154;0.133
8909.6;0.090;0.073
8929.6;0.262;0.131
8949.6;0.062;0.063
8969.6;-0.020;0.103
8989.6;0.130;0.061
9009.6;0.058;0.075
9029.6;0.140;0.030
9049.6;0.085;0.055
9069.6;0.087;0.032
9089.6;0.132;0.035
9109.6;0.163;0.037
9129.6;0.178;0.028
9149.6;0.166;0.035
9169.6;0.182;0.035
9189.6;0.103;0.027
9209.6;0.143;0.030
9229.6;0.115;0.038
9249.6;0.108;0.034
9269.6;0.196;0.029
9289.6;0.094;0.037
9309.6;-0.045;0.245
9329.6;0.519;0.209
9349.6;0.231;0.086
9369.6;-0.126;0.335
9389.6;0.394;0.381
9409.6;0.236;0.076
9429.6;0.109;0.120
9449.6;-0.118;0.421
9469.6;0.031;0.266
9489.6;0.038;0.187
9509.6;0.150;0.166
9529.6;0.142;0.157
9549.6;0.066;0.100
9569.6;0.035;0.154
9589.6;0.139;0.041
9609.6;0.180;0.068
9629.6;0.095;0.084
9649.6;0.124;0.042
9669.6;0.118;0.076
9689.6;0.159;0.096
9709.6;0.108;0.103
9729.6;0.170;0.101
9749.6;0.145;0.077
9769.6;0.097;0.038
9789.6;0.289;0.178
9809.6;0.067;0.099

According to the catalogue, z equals 1.045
